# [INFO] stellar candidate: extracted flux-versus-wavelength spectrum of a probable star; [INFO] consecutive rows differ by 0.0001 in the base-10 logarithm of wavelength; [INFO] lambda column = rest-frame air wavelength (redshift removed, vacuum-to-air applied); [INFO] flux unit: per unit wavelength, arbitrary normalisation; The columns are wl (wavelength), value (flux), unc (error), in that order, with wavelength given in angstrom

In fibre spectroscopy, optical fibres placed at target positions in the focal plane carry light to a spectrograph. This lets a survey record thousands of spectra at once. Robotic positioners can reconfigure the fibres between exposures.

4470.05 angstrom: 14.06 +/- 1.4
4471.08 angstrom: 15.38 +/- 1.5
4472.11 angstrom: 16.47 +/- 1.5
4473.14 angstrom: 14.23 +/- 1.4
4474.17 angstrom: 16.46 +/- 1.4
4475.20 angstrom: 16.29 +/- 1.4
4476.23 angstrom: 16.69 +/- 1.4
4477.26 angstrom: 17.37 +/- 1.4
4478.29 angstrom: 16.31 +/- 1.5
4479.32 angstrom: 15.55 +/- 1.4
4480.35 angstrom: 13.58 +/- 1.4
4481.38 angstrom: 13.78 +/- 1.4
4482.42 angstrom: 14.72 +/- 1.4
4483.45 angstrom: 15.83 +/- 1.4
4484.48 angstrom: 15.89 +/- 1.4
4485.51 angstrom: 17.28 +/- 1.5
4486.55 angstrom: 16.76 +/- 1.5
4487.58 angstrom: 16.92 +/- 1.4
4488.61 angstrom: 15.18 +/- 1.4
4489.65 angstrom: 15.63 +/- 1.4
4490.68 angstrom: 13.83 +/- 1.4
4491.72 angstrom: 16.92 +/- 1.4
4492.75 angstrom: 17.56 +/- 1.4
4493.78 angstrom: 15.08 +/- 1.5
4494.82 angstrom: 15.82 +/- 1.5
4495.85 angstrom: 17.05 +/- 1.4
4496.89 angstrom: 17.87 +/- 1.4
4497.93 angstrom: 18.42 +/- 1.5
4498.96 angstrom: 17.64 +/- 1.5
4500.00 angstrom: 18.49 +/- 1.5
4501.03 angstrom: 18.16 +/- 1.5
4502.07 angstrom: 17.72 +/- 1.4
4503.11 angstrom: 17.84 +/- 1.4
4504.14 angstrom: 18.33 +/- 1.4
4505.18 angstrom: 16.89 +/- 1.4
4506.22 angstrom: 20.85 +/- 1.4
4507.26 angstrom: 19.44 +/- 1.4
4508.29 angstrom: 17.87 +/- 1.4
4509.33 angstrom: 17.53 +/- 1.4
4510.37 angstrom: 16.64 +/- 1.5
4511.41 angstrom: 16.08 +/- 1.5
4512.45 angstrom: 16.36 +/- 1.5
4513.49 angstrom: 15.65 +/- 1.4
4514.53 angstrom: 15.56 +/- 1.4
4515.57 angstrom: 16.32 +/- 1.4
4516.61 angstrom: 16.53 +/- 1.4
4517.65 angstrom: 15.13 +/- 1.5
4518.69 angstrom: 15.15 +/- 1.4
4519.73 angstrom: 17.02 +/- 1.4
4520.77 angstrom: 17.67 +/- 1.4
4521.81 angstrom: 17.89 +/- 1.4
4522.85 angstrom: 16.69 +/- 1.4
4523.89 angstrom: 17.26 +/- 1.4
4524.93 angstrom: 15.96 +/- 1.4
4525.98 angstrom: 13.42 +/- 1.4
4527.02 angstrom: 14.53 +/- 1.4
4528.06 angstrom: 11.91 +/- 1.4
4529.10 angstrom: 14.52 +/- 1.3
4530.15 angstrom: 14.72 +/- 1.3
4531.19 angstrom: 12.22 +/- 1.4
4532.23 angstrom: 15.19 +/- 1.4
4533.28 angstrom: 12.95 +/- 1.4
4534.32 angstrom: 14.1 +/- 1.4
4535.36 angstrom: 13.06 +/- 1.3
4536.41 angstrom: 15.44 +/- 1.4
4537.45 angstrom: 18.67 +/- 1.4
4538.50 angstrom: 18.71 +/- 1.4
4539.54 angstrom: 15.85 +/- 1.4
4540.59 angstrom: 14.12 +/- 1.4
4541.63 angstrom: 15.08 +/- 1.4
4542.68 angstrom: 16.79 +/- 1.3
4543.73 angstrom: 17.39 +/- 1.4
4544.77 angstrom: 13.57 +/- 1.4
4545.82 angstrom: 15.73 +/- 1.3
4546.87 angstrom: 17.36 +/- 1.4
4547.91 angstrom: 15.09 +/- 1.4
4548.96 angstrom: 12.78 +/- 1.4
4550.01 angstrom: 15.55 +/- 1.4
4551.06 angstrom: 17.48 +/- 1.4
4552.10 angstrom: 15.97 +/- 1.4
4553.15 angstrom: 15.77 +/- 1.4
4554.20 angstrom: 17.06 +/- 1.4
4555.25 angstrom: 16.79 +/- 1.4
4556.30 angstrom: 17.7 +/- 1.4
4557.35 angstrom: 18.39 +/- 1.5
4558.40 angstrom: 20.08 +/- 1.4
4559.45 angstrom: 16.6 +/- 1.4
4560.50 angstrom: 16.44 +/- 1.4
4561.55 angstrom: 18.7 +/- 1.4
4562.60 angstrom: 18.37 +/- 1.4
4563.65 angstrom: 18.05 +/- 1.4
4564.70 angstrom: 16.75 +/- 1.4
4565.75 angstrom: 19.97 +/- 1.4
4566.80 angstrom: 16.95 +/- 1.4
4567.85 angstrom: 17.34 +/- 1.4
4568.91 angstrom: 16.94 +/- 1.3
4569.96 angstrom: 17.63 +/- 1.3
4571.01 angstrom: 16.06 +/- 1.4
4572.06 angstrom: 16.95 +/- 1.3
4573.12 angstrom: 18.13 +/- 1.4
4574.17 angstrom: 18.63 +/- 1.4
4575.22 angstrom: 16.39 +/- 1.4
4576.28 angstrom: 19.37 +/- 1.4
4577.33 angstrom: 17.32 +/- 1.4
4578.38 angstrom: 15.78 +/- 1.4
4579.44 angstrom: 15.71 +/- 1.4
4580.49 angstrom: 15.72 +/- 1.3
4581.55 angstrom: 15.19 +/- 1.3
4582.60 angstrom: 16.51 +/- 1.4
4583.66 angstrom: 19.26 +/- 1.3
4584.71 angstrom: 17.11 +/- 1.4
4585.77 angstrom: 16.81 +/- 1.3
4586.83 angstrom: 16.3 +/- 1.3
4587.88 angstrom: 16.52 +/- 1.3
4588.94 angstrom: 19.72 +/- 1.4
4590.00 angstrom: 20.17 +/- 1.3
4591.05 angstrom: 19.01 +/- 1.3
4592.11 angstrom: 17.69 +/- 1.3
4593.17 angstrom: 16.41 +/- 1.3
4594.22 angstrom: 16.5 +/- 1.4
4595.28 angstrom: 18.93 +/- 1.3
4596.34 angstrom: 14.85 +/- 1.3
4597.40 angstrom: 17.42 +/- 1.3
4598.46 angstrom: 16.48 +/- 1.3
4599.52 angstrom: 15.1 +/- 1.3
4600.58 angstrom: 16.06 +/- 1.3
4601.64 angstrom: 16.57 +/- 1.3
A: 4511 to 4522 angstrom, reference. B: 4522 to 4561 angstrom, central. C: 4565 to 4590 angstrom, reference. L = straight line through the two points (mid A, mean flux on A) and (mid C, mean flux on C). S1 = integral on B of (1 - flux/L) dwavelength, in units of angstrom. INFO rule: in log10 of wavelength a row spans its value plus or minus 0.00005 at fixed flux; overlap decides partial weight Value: 2.3 angstrom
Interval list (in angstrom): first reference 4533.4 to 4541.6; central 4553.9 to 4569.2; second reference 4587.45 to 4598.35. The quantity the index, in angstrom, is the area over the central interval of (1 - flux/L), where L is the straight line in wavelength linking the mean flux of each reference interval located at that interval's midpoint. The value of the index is -1.20 angstrom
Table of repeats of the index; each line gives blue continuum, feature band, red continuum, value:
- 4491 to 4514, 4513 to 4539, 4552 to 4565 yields 2.99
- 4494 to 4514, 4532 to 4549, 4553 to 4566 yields 2.12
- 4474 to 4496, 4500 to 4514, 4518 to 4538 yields -1.92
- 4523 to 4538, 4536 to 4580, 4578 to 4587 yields -3.62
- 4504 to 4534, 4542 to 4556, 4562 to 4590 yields 0.63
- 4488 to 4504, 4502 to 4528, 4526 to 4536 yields -2.61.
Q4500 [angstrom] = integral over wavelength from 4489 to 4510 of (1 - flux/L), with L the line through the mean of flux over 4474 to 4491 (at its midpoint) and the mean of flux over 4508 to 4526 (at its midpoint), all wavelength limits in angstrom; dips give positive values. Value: -1.7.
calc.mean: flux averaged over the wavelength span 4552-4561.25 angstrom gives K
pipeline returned 17.3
